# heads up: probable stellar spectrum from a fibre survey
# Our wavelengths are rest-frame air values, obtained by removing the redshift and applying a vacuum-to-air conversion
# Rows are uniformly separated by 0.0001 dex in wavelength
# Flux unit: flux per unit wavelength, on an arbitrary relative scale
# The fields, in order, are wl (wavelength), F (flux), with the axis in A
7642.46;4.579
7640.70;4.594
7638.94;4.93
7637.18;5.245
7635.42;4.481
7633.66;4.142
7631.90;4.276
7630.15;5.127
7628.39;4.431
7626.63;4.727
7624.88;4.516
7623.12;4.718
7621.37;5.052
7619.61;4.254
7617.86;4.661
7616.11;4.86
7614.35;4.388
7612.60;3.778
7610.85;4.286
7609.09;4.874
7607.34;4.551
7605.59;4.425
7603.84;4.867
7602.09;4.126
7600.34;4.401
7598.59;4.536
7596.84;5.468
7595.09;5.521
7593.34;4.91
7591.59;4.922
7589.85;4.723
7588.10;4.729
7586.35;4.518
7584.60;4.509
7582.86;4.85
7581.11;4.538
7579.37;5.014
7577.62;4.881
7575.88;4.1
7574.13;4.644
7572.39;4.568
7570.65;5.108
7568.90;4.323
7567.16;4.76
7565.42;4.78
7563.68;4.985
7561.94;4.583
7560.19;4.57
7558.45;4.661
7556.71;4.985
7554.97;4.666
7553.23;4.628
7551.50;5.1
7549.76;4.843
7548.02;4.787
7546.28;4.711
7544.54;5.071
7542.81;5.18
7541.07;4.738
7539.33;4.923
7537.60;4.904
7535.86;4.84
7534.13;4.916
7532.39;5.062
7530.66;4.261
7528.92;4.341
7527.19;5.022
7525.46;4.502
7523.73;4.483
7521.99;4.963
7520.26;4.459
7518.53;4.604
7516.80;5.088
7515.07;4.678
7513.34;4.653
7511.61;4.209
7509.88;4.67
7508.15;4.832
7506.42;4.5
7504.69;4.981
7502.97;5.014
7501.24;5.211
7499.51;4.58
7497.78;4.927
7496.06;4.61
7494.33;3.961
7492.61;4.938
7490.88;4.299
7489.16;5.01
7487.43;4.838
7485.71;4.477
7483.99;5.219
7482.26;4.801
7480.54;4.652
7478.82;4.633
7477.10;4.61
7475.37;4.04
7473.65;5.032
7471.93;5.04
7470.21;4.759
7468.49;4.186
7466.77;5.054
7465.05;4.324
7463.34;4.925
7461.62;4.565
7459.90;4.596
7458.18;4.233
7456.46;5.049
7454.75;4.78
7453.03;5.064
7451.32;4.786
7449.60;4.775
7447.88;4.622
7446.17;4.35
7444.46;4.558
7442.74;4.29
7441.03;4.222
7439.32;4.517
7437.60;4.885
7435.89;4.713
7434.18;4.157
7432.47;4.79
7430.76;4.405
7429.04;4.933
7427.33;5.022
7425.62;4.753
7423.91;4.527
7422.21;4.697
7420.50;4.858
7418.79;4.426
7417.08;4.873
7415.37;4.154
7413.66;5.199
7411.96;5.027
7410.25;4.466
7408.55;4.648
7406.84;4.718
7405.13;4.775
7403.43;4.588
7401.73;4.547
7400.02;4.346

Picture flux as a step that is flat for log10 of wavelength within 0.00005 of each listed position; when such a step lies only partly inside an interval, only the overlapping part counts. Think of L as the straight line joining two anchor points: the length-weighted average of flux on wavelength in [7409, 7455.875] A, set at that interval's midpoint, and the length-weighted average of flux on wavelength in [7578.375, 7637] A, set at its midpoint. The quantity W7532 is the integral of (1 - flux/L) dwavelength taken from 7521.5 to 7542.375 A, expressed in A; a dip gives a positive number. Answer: -0.4 A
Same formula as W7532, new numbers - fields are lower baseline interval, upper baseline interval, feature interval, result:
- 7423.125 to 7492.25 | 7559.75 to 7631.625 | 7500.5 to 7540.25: -0.65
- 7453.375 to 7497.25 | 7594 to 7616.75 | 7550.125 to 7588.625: -0.59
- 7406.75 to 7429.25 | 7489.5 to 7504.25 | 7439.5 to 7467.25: 0.56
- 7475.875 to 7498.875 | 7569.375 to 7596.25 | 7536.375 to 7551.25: -0.53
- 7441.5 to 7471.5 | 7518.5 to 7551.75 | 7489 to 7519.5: 0.17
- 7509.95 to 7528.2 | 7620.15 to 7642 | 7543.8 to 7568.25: -0.63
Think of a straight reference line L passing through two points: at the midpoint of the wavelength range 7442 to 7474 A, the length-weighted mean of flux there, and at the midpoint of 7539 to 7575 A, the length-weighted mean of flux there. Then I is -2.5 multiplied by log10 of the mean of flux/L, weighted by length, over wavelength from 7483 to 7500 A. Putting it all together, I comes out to 0.01 mag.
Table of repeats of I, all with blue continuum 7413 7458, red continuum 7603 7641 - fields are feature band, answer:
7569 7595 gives -0.03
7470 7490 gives -0.03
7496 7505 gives -0.06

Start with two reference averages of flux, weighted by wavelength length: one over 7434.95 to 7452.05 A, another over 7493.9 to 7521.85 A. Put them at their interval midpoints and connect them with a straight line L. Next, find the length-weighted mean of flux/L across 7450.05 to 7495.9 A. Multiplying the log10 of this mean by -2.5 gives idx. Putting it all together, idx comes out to -0.013 mag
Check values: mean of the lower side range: 4.57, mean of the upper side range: 4.7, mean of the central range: 4.69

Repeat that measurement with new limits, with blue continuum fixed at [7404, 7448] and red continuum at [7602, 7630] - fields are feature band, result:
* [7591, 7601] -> -0.092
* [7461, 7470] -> -0.001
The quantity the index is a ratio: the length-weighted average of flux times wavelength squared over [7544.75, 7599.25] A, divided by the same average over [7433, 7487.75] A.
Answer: 1.06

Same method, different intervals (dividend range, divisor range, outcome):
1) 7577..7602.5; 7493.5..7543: 1.03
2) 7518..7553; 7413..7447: 1.07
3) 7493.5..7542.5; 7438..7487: 1.03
